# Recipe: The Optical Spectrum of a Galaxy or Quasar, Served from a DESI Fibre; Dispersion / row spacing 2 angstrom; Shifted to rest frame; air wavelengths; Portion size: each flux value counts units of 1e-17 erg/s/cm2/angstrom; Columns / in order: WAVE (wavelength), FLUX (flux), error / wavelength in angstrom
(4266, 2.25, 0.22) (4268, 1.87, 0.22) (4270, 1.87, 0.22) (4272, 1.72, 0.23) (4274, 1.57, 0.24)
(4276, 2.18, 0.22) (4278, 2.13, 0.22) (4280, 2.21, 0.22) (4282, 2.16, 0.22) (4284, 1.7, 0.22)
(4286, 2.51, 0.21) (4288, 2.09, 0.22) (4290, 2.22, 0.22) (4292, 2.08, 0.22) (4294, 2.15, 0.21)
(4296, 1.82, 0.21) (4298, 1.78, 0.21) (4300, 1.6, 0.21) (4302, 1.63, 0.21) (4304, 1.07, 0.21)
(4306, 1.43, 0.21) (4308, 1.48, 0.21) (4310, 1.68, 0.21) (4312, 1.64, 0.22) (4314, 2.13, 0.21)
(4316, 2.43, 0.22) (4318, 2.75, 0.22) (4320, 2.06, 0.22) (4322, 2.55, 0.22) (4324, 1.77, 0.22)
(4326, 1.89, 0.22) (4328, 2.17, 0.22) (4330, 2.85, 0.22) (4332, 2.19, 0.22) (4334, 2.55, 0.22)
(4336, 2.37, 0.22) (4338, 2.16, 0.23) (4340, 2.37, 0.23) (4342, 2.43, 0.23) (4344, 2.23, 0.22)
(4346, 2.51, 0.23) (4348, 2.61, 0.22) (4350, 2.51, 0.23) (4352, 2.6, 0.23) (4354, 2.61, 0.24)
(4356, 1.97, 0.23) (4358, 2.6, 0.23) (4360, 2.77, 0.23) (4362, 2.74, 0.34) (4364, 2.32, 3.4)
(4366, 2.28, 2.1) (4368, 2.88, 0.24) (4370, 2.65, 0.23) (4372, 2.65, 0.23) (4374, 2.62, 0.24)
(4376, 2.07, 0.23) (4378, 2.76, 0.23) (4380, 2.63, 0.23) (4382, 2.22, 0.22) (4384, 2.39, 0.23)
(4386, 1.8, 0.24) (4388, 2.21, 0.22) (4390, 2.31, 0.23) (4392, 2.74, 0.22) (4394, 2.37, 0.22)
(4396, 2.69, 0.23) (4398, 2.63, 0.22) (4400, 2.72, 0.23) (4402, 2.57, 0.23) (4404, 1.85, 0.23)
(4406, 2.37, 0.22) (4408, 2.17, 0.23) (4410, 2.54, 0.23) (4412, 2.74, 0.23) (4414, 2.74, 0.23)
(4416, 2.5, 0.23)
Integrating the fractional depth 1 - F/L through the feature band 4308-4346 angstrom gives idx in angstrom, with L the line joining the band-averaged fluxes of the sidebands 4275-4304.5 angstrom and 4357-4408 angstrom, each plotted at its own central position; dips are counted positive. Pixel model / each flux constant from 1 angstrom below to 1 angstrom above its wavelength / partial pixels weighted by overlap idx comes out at -0.9 angstrom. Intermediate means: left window 1.97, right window 2.47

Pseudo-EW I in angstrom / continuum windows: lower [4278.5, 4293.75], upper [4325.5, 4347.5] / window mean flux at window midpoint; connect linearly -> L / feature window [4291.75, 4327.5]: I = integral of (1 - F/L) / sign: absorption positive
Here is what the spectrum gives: 5.7 angstrom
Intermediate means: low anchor 2.14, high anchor 2.35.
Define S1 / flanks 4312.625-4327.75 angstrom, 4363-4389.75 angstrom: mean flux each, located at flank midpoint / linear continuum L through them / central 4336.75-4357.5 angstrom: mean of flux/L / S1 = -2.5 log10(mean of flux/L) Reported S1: -0.04 mag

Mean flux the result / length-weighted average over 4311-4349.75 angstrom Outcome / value 2.3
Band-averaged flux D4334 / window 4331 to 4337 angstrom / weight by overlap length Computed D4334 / 2.37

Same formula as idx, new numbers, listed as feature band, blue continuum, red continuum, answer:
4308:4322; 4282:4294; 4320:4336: 0.80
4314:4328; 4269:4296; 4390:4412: -0.33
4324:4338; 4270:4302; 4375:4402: -0.67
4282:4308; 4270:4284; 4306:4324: 2.05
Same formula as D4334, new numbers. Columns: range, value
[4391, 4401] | 2.63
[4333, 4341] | 2.36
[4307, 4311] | 1.58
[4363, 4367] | 2.3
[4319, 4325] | 2.13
